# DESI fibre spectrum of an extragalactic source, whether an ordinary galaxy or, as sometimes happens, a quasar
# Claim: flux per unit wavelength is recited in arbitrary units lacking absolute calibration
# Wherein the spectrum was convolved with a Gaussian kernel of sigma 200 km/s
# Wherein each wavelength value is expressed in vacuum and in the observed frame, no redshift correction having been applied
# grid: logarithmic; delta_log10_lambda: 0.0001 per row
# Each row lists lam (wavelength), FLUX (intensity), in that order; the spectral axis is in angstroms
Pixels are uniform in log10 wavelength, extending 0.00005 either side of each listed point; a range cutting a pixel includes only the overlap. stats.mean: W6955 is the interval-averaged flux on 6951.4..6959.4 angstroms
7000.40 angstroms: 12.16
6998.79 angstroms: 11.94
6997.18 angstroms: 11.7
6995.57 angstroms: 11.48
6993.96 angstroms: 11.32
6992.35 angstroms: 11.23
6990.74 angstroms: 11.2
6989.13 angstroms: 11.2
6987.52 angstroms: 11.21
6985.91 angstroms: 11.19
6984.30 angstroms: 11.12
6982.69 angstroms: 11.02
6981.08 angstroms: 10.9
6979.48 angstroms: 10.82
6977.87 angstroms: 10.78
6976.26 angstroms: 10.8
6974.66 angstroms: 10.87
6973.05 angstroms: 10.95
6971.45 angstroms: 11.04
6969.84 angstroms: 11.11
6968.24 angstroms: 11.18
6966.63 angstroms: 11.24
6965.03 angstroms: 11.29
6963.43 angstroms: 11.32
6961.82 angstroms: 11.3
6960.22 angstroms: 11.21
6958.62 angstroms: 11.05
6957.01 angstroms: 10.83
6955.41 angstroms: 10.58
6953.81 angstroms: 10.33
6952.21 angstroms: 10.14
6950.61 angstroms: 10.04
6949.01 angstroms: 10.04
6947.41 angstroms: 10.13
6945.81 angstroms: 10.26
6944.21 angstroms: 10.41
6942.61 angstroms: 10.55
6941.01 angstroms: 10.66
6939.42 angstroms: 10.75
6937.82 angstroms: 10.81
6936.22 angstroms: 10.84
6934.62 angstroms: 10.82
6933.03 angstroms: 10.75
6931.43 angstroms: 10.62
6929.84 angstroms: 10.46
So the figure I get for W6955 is 10.6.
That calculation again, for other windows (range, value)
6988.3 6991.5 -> 11.2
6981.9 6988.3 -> 11.1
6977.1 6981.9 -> 10.8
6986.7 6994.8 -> 11.2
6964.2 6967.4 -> 11.3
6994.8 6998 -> 11.6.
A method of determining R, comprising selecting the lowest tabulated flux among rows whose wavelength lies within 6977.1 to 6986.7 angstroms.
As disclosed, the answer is 10.78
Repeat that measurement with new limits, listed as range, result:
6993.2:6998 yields 11.32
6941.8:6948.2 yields 10.13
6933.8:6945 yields 10.41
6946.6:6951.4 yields 10.04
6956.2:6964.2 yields 10.83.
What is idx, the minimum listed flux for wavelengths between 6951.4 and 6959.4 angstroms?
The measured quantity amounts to 10.14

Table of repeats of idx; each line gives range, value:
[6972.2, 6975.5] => 10.87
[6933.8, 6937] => 10.82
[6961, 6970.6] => 11.11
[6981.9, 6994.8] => 11.02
